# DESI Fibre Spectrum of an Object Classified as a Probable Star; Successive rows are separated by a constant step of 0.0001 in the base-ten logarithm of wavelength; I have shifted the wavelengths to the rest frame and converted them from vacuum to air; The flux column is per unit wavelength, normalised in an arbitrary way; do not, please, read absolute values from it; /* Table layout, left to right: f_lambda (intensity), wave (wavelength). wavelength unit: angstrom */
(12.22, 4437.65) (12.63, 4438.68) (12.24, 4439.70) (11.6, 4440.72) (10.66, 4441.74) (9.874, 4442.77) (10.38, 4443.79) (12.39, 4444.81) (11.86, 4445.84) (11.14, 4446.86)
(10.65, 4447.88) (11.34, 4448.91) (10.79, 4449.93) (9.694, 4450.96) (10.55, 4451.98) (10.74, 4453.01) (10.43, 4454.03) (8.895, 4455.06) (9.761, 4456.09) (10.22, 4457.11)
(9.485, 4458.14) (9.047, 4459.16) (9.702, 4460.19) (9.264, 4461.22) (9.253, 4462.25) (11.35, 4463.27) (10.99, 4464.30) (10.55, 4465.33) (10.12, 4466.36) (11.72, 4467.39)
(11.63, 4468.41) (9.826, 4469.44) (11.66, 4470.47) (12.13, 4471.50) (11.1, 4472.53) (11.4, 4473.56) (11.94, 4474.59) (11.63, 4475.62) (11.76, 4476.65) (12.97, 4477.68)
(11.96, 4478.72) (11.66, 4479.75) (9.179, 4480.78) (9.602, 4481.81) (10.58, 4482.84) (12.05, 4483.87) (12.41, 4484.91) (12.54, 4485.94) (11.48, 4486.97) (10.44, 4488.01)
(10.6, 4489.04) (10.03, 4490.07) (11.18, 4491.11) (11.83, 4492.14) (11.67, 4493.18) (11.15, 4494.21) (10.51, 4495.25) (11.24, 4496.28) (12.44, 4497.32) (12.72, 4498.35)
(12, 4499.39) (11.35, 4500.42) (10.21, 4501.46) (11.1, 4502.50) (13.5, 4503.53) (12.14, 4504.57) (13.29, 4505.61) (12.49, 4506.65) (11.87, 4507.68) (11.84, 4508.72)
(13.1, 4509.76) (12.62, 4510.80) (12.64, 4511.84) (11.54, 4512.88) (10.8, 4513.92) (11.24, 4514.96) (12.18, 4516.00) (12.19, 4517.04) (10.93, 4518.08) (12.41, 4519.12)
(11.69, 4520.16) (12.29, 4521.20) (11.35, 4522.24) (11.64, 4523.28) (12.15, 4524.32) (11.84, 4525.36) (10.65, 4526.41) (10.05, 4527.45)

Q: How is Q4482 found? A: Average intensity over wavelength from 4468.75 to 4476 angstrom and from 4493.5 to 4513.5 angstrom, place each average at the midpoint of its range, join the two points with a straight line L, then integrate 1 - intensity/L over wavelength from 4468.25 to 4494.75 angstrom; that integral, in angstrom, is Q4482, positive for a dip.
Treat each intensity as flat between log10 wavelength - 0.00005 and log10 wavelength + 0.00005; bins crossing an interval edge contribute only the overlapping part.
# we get 0.5 angstrom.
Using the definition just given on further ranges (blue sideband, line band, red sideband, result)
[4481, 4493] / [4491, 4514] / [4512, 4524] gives -1.01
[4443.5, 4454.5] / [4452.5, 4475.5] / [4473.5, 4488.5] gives 1.32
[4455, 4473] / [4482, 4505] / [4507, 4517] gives -0.19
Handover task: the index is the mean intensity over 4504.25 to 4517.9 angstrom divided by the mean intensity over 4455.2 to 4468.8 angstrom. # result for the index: 1.2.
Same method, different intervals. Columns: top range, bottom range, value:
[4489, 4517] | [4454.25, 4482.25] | 1.10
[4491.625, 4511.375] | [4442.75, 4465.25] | 1.15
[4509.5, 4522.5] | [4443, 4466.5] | 1.15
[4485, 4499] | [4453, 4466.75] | 1.15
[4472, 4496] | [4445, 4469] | 1.08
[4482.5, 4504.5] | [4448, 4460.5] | 1.14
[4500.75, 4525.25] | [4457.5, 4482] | 1.10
